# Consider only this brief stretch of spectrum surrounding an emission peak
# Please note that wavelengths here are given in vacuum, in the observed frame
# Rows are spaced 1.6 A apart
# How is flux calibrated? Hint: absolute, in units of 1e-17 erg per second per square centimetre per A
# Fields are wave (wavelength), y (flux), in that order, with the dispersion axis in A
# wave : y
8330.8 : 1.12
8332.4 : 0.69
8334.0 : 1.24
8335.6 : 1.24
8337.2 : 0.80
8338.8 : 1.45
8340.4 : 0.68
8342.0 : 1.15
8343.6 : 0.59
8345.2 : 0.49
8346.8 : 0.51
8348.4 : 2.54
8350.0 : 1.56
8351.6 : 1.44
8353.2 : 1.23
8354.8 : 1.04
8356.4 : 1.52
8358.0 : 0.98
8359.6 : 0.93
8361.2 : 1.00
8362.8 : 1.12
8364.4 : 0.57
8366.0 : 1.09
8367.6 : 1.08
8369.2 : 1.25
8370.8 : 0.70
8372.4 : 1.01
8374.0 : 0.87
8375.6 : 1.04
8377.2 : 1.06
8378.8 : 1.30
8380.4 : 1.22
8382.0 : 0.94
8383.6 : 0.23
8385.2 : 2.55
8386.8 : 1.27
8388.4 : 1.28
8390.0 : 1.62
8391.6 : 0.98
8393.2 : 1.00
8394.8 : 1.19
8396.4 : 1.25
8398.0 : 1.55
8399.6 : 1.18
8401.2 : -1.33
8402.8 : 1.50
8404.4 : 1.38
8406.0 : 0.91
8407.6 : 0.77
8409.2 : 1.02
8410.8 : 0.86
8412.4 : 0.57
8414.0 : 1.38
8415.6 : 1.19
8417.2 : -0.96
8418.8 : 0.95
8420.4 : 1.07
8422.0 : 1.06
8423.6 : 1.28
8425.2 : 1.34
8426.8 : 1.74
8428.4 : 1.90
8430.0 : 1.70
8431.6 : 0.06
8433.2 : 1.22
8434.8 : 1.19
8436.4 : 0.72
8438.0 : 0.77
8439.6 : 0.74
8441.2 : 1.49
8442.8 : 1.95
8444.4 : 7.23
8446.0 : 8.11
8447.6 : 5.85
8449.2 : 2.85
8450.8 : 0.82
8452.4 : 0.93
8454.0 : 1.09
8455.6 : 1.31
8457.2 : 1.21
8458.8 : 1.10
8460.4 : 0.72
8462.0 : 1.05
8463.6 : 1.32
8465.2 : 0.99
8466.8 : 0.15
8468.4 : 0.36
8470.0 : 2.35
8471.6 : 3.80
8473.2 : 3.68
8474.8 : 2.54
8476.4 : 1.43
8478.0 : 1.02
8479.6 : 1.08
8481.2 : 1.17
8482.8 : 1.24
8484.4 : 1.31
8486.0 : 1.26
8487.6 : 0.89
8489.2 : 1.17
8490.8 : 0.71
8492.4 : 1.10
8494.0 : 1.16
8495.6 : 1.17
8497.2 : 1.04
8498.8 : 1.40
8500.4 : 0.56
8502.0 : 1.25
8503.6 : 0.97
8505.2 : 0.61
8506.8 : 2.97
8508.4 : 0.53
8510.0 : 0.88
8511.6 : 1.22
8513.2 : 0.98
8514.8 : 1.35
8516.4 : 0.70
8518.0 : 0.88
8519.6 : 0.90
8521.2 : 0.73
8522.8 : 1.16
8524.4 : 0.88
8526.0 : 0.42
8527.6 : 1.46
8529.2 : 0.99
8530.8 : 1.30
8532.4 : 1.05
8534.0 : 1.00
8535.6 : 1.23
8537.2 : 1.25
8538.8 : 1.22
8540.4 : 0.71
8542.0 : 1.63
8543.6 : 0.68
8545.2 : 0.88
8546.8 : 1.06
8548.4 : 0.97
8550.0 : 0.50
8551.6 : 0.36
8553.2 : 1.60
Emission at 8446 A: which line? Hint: H-alpha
